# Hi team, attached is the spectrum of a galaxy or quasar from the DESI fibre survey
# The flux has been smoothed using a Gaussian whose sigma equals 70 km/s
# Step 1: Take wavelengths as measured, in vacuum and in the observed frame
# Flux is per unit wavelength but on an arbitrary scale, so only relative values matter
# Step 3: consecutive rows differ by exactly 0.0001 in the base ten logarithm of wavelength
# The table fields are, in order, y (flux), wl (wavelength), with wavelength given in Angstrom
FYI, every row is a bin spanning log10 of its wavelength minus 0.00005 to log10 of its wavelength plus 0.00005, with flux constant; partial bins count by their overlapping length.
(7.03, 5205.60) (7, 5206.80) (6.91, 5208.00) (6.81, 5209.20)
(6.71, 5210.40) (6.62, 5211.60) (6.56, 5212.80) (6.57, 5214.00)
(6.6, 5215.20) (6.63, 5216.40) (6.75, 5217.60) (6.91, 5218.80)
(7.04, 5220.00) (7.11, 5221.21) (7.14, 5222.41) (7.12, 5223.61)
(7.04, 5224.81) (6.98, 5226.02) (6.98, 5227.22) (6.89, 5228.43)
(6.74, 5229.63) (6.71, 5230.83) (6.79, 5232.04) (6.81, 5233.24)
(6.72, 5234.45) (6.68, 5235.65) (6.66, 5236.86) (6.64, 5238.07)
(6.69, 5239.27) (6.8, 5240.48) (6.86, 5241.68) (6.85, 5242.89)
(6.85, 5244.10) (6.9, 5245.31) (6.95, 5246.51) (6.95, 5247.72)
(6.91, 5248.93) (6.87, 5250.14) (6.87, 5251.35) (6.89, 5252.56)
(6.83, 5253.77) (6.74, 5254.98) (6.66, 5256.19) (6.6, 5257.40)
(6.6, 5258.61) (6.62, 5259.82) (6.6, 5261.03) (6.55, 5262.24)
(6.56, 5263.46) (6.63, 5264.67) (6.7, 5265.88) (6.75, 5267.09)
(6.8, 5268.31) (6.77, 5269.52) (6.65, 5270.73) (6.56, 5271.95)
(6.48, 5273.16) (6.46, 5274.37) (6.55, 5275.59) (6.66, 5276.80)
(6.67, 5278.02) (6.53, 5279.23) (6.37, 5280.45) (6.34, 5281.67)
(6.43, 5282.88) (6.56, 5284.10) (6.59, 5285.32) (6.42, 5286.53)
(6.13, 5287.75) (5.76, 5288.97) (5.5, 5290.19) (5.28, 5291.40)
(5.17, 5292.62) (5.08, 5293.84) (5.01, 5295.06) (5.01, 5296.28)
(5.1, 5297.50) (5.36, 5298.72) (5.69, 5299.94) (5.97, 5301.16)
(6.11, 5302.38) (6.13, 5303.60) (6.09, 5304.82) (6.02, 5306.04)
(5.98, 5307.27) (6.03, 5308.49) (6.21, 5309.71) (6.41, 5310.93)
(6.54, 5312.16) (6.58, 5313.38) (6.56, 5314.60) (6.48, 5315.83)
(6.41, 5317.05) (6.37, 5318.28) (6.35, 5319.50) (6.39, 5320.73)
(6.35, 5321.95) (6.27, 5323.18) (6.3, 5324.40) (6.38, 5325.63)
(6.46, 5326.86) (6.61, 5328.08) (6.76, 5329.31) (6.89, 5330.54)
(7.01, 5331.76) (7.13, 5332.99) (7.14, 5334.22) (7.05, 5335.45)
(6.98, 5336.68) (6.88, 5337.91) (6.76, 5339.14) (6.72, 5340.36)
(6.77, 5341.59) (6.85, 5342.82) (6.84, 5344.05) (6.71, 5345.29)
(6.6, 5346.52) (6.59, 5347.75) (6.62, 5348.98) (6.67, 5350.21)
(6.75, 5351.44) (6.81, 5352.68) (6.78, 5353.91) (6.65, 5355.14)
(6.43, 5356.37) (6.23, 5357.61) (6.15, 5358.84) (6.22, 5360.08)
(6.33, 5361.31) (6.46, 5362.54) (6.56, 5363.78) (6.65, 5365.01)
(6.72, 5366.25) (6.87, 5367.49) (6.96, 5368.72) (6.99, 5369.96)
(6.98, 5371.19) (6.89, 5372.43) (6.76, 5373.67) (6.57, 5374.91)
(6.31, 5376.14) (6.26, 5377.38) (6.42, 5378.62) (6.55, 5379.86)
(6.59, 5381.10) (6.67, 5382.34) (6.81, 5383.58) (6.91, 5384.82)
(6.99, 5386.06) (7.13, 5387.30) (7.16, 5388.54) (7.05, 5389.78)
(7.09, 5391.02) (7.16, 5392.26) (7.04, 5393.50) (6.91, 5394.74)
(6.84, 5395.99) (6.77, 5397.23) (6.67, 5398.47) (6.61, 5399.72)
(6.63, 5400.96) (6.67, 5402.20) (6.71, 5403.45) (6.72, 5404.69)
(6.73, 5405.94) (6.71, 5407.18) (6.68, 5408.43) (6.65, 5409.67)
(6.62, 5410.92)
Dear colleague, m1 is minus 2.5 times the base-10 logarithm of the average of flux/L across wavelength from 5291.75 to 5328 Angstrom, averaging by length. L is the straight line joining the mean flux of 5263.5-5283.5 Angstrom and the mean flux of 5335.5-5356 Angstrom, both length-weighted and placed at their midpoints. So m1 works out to 0.110 mag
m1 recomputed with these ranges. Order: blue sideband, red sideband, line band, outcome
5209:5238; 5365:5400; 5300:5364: 0.05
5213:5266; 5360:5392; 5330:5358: 0.00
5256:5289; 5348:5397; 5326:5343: -0.03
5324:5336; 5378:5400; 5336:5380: 0.03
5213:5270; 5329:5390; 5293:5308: 0.20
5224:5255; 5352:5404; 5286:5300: 0.24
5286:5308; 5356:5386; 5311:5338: -0.11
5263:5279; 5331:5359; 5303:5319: 0.07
